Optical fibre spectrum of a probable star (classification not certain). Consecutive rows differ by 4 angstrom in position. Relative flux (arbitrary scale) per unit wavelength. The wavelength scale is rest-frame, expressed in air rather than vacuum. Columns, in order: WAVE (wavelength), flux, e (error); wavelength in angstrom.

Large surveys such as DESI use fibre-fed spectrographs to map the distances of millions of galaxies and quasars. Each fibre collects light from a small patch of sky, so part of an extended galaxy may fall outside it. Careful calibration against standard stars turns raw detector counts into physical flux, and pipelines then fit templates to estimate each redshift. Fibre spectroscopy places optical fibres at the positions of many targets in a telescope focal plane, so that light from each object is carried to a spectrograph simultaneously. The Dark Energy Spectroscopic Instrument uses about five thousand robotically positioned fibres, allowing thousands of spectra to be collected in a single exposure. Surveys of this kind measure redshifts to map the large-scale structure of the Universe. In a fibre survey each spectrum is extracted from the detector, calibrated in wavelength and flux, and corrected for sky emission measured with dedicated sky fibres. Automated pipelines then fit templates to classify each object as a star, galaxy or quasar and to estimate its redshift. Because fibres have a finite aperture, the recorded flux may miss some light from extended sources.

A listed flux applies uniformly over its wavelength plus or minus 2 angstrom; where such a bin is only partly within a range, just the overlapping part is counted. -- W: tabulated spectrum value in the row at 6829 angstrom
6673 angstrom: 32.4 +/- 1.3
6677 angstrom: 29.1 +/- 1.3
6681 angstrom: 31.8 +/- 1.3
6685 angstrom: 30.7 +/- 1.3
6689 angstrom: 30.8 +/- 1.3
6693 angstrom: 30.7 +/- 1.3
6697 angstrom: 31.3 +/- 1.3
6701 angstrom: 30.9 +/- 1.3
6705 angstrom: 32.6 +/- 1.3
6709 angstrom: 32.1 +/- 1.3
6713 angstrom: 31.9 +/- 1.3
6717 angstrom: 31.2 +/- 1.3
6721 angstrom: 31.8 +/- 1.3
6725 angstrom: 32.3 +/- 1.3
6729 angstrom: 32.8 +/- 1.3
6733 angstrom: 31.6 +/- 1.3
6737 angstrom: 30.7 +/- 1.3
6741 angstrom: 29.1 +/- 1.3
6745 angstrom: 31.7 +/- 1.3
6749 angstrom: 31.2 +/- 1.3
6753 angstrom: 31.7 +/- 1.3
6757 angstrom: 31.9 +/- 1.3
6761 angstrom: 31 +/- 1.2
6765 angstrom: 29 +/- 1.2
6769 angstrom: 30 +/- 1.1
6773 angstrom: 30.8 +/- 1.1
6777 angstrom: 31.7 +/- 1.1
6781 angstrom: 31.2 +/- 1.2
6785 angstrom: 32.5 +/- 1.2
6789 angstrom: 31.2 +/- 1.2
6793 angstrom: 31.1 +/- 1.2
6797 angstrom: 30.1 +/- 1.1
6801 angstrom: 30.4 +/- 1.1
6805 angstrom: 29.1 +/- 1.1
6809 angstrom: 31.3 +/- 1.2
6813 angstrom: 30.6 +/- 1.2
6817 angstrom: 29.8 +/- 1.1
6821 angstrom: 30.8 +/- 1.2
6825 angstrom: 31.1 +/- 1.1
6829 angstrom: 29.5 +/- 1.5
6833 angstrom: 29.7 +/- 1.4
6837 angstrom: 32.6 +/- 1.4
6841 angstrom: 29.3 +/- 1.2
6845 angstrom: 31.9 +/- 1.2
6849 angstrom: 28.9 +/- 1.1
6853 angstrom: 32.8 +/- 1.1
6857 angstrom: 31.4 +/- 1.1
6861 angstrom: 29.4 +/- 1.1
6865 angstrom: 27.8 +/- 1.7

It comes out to 29.5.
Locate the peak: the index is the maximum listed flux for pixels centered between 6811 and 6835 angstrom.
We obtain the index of 31.1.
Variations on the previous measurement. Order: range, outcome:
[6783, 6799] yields 32.5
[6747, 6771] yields 31.9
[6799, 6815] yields 31.3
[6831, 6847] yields 32.6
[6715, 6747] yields 32.8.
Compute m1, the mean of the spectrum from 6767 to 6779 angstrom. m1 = 30.8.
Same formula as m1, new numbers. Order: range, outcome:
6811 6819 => 30.2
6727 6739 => 31.7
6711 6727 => 31.8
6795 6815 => 30.3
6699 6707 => 31.8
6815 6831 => 30.3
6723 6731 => 32.5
